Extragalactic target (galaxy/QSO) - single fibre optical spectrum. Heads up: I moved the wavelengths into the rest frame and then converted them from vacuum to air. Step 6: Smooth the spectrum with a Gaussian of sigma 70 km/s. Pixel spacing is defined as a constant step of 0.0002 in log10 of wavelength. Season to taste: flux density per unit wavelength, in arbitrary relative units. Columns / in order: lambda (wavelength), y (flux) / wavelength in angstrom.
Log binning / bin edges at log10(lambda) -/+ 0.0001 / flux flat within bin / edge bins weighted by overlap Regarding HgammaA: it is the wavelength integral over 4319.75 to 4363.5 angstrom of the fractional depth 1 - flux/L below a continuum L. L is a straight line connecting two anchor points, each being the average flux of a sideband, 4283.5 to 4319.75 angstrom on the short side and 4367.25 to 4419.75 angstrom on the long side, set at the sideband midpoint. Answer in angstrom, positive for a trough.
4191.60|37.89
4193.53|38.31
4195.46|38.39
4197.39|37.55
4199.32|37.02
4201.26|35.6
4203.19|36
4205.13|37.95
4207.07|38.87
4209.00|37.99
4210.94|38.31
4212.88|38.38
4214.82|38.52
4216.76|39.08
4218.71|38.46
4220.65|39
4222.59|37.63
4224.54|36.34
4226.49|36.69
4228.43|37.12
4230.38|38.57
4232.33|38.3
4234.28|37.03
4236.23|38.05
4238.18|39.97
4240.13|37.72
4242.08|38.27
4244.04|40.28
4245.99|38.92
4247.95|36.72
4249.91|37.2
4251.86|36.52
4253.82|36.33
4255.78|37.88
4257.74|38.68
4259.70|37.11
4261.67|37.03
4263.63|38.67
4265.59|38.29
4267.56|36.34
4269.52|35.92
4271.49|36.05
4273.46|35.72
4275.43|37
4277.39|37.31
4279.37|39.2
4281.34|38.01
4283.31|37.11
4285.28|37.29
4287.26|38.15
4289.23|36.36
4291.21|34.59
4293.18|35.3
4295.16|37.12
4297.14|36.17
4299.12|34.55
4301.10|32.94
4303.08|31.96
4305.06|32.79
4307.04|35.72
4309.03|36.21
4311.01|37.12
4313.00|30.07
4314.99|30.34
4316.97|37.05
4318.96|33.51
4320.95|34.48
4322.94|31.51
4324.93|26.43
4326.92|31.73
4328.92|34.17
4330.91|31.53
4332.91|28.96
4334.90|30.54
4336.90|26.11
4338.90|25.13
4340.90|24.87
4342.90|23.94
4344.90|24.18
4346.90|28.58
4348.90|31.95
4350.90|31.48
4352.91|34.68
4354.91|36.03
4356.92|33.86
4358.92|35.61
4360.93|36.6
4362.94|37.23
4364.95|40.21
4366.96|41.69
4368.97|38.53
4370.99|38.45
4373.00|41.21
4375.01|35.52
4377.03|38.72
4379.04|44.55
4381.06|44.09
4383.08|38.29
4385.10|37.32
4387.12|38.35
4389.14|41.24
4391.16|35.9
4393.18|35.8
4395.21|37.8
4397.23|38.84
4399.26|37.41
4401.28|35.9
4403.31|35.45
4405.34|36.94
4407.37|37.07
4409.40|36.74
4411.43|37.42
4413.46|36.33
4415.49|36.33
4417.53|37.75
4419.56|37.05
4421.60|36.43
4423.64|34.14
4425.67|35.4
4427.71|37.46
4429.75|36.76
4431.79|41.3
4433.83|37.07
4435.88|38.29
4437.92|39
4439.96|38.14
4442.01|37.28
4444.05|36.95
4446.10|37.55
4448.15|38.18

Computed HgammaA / 6.59 angstrom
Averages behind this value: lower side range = 34.9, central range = 30.8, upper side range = 38.1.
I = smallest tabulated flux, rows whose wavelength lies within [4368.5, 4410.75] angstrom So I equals 35.45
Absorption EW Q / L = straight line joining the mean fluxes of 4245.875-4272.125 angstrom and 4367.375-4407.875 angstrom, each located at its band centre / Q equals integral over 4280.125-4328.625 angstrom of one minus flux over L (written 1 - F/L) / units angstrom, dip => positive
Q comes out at 4.1 angstrom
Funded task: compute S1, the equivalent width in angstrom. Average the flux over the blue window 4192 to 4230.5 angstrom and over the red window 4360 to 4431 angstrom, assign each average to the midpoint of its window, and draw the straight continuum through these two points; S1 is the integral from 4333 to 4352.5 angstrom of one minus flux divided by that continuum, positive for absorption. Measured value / 5.2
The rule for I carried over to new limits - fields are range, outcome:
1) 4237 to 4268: 36.33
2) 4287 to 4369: 23.94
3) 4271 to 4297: 34.59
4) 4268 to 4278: 35.72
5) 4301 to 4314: 30.07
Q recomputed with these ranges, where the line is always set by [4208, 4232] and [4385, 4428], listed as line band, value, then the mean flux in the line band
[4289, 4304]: 1.1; 34.8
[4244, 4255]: 0.1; 37.5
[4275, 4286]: 0.0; 37.7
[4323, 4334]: 2.0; 30.6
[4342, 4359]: 2.9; 31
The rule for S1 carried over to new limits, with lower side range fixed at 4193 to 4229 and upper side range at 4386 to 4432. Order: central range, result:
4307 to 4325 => 1.9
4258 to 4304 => 1.3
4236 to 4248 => -0.3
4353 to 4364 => 0.4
